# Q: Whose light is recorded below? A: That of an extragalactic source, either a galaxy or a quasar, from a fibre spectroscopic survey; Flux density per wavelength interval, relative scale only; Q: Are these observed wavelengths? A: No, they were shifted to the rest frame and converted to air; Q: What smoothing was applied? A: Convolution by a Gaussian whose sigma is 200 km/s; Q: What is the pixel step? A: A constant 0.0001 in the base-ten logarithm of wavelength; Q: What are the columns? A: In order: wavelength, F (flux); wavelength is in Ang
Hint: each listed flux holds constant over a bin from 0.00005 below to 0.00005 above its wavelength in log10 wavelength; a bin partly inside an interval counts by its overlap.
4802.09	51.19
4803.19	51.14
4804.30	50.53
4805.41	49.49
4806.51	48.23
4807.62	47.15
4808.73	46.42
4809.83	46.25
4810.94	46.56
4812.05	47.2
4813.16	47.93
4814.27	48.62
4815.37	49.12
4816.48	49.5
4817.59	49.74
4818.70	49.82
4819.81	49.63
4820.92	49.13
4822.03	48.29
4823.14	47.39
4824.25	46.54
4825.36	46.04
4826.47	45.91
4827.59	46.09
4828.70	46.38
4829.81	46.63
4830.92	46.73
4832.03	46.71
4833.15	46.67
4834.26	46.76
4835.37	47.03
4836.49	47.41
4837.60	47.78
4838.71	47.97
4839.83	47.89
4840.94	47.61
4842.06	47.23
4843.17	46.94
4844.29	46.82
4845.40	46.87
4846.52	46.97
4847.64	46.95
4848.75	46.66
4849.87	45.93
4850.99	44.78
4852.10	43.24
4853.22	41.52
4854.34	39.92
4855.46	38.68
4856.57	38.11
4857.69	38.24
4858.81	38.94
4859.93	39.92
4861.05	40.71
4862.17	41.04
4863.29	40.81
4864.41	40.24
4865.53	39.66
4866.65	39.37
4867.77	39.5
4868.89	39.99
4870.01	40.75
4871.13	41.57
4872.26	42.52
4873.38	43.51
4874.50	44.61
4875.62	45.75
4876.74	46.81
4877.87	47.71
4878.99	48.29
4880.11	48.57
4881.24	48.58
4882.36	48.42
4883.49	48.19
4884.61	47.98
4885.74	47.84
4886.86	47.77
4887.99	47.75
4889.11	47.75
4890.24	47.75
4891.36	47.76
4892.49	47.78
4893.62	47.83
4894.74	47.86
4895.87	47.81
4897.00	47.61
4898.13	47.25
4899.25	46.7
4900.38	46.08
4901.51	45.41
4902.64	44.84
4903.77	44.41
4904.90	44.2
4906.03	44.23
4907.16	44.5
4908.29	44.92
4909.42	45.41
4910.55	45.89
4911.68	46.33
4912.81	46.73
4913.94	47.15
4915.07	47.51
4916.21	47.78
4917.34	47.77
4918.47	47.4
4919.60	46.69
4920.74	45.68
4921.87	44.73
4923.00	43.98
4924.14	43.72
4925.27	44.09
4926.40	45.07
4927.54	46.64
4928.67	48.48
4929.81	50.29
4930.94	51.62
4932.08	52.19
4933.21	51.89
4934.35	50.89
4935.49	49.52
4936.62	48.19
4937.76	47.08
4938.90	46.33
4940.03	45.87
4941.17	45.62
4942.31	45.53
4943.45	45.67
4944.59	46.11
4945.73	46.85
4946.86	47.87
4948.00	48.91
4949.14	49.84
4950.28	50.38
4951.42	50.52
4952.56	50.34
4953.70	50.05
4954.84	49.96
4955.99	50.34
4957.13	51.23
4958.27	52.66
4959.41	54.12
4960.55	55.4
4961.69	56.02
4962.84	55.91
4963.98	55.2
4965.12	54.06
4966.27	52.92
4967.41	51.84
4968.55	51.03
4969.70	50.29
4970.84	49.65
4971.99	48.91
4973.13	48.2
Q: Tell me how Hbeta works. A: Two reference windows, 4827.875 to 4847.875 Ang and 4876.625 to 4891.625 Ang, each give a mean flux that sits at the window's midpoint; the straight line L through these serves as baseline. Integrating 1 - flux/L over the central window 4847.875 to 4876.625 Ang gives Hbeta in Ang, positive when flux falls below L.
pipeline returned 3.6 Ang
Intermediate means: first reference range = 47.1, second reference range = 48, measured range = 41.6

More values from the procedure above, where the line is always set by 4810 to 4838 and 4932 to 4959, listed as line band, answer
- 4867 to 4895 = 1.24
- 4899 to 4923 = 1.31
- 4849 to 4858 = 1.19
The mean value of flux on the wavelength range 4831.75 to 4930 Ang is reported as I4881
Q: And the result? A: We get 45.3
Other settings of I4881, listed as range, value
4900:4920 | 46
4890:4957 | 47.3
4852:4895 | 43.9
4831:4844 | 47.2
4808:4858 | 46.4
